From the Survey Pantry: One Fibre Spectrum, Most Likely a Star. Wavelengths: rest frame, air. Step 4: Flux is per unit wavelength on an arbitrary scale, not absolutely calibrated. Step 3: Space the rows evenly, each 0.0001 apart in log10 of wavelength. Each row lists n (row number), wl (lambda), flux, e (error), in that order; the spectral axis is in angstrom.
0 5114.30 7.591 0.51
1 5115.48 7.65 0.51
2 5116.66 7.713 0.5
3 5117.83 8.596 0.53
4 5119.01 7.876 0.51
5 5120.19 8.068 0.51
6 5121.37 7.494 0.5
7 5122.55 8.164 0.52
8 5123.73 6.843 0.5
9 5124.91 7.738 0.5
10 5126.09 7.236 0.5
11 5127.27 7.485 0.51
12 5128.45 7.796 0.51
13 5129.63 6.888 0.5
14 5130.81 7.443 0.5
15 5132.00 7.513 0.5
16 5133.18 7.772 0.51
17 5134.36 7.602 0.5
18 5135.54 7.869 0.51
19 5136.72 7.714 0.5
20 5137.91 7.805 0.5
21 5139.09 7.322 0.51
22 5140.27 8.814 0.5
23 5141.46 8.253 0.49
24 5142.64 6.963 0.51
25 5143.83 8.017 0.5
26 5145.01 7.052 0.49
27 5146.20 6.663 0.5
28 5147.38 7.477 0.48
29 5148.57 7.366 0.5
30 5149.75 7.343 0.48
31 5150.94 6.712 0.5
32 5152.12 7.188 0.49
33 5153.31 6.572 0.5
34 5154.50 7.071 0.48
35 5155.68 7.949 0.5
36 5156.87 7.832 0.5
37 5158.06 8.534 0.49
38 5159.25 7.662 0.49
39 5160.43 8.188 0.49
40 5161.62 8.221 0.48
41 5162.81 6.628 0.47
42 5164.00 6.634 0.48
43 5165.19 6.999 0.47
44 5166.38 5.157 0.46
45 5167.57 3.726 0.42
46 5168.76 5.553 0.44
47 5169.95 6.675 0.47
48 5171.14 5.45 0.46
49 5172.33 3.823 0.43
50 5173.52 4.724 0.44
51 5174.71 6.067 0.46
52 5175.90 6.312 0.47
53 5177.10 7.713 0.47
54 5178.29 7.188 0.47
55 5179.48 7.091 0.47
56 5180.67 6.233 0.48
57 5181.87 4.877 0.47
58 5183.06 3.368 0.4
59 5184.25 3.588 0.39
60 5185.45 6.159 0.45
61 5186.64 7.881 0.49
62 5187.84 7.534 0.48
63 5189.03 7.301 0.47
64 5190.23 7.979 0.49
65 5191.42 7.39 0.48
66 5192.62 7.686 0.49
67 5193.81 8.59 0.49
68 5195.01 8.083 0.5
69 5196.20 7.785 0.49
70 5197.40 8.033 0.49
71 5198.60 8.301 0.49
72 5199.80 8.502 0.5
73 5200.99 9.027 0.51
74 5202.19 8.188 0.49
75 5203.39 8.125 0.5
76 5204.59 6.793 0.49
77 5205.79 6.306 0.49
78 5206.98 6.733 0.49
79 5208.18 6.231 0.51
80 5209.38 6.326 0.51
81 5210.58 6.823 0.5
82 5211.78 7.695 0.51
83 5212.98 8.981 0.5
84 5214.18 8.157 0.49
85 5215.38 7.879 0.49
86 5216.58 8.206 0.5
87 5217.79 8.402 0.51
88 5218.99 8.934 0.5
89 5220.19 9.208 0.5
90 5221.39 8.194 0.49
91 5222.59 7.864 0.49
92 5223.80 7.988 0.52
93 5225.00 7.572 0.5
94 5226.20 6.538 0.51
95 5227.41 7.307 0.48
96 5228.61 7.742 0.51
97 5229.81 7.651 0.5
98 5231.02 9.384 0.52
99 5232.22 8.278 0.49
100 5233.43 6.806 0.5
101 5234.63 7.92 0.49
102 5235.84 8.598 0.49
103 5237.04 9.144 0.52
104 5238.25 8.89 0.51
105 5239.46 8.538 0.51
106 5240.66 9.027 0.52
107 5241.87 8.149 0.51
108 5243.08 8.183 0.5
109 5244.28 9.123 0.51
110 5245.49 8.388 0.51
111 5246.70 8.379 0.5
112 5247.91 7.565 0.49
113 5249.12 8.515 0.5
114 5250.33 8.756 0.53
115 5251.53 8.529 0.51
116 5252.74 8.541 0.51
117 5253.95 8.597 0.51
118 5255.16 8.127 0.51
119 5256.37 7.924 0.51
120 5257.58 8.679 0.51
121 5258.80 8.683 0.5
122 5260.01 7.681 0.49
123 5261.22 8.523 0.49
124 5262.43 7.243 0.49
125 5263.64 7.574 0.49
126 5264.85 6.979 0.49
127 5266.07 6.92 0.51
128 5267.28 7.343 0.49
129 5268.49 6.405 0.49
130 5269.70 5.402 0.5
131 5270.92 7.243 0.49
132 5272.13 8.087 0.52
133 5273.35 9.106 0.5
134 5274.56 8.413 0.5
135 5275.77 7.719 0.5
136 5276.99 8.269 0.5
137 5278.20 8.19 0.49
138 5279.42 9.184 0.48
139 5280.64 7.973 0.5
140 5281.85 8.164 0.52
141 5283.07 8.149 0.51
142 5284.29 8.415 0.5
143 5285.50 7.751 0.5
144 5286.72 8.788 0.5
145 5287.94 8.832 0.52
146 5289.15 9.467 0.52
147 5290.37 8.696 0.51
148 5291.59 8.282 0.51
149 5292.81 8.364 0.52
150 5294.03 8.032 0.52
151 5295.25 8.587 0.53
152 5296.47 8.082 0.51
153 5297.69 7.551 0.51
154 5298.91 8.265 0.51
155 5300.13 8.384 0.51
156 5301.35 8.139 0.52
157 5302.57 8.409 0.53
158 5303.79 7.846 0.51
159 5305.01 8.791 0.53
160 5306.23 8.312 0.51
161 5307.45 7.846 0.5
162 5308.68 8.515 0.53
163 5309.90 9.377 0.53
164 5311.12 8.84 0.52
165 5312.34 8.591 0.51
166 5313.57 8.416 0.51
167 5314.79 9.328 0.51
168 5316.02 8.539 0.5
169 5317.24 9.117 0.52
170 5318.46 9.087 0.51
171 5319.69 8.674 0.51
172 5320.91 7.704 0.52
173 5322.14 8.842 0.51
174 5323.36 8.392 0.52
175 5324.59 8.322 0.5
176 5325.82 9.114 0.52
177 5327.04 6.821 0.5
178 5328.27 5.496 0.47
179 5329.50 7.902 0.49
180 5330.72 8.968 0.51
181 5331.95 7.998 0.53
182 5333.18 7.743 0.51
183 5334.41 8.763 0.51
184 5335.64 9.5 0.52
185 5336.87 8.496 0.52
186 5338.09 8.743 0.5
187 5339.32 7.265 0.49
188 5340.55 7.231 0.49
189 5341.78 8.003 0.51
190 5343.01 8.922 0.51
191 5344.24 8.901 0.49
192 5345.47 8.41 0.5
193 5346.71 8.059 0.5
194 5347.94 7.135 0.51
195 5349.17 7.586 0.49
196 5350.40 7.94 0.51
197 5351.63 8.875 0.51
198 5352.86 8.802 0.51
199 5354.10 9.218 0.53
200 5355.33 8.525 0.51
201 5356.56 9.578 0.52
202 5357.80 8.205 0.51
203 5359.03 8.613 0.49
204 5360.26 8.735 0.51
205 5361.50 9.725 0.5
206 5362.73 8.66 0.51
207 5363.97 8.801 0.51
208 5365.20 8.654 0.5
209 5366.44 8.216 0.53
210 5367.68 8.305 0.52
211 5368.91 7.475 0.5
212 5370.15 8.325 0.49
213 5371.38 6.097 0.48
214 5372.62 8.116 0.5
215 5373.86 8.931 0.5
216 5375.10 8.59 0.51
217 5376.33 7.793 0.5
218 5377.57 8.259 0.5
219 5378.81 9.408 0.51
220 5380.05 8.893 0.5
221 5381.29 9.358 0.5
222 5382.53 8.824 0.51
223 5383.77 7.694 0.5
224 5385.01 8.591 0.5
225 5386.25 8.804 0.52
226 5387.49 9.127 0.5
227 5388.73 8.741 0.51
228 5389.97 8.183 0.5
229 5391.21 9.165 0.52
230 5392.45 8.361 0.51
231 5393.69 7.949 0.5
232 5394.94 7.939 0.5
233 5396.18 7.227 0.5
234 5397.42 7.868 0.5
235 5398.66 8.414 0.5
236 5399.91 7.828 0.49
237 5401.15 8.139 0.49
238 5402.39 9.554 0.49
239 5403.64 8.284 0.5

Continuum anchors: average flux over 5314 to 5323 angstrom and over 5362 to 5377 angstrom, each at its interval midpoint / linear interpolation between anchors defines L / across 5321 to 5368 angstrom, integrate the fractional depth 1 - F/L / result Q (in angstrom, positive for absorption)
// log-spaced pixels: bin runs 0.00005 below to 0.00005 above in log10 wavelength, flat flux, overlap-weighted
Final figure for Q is 0.6 angstrom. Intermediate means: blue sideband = 8.75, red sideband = 8.18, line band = 8.35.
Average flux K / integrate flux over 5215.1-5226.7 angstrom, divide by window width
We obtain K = 8.1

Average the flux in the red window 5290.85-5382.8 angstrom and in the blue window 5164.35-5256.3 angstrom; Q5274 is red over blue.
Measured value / 1.12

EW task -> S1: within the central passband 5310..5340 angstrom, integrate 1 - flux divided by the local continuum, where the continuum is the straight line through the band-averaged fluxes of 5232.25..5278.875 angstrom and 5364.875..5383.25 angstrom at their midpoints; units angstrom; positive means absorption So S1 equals -0.56 angstrom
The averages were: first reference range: 8.06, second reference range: 8.34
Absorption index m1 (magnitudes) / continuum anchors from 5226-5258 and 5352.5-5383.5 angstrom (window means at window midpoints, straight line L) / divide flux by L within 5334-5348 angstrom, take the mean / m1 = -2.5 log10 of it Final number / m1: 0.022 mag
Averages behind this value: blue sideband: 8.29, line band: 8.32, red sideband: 8.55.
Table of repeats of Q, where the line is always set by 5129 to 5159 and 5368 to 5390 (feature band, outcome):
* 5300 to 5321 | -1.1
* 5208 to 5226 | -0.3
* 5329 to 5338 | -0.3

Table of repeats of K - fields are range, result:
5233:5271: 8.03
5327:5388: 8.35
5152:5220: 7.05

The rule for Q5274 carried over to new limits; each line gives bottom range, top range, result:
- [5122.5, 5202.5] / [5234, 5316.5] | 1.16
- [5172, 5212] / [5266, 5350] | 1.19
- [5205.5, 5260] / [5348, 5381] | 1.05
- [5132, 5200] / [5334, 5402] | 1.20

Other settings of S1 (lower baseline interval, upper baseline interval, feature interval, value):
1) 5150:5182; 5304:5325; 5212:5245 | -3.6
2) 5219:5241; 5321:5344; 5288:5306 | -0.5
